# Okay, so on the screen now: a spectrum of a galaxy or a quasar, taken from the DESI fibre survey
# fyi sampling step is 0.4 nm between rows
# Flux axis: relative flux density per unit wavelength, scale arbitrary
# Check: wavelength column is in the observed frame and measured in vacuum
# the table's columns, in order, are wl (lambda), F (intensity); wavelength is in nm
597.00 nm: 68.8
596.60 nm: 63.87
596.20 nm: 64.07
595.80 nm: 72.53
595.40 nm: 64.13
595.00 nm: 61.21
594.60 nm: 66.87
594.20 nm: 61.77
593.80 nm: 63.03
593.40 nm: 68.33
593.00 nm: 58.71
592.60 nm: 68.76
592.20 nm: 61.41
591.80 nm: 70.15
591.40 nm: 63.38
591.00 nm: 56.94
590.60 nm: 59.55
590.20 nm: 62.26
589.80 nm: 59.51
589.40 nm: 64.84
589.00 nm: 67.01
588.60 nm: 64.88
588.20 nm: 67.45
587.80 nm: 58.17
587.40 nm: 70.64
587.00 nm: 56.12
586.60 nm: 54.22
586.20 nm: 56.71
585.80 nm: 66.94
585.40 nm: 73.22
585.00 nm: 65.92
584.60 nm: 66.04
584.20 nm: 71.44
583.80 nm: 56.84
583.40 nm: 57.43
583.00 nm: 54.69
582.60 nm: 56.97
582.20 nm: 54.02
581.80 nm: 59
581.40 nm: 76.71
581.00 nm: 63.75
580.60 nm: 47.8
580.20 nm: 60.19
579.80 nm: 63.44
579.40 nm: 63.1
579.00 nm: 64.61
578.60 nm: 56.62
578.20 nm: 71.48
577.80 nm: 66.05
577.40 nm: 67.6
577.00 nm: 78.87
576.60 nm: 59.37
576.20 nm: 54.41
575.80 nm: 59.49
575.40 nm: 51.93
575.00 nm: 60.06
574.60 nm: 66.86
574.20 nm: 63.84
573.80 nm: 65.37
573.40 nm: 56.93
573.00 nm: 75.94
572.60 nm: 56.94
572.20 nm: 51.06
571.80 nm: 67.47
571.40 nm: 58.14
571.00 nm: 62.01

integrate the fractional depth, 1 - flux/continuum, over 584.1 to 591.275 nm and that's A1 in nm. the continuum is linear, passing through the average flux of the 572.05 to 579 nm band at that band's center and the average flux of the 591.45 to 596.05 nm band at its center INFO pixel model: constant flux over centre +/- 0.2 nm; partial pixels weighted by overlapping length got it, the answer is 0.11 nm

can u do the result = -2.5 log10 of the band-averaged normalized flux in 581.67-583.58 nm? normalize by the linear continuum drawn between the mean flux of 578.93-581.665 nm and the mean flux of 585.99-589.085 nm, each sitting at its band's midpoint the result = 0.11 mag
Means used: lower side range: 62.6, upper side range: 61.7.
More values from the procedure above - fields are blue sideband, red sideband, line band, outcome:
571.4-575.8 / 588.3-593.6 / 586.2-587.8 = 0.06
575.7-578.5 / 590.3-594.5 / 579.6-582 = 0.05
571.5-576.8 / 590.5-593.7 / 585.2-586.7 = -0.01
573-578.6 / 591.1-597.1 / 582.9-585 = 0.04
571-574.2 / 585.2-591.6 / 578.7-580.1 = -0.01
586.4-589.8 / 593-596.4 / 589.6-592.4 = 0.03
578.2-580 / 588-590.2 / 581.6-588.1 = 0.05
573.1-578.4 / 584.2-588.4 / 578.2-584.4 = 0.05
